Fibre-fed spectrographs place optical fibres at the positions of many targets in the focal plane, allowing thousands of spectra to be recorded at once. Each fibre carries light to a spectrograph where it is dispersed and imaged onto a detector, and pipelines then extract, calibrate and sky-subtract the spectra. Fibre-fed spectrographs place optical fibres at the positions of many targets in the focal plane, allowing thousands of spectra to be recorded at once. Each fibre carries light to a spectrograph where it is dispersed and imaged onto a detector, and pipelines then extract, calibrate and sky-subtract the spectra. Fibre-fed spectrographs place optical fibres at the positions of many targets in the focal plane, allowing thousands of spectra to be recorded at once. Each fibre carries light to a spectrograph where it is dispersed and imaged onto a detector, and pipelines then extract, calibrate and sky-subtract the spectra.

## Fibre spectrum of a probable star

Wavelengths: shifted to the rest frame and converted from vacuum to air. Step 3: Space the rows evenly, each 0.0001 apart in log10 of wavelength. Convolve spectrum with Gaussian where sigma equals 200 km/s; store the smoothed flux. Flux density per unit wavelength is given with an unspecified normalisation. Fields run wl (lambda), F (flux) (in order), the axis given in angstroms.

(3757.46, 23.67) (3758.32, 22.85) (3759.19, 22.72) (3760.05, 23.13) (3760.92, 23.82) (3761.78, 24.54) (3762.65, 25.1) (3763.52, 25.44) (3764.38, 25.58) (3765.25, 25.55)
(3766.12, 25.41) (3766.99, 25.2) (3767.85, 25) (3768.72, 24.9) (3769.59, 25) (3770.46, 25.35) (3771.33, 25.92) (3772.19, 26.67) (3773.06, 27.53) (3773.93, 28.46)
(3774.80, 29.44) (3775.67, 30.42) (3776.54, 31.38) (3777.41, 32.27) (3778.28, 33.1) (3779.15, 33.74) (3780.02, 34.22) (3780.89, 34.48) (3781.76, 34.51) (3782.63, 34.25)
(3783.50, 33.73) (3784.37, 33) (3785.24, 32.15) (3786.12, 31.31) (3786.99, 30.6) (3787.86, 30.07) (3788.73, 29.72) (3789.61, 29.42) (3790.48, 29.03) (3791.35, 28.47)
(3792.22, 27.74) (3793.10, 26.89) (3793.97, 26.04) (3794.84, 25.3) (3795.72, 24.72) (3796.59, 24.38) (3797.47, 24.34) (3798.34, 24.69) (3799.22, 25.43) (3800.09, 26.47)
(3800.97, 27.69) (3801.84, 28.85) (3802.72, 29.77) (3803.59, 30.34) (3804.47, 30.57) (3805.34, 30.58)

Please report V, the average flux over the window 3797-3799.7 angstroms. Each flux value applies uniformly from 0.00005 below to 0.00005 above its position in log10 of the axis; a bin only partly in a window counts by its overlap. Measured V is 24.8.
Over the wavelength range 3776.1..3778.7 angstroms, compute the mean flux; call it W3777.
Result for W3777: 32.2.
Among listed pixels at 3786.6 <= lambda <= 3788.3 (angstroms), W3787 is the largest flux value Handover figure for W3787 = 30.6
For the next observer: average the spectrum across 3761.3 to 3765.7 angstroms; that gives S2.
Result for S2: 25.2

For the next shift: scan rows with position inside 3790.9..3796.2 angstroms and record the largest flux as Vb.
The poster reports 28.47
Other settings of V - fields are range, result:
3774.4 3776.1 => 29.9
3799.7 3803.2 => 28.3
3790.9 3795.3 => 26.9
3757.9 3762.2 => 23.4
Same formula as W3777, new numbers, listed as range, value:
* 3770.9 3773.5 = 26.8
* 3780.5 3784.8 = 34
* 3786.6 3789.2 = 30.1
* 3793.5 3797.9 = 25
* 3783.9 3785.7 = 32.5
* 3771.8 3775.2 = 28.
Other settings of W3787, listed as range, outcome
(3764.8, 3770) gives 25.55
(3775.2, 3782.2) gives 34.51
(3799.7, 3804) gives 30.34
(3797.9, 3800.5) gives 26.47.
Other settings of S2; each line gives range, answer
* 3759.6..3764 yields 24.5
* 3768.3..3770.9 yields 25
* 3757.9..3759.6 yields 22.7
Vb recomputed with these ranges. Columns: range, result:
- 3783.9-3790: 33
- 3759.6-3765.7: 25.58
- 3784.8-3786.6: 32.15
